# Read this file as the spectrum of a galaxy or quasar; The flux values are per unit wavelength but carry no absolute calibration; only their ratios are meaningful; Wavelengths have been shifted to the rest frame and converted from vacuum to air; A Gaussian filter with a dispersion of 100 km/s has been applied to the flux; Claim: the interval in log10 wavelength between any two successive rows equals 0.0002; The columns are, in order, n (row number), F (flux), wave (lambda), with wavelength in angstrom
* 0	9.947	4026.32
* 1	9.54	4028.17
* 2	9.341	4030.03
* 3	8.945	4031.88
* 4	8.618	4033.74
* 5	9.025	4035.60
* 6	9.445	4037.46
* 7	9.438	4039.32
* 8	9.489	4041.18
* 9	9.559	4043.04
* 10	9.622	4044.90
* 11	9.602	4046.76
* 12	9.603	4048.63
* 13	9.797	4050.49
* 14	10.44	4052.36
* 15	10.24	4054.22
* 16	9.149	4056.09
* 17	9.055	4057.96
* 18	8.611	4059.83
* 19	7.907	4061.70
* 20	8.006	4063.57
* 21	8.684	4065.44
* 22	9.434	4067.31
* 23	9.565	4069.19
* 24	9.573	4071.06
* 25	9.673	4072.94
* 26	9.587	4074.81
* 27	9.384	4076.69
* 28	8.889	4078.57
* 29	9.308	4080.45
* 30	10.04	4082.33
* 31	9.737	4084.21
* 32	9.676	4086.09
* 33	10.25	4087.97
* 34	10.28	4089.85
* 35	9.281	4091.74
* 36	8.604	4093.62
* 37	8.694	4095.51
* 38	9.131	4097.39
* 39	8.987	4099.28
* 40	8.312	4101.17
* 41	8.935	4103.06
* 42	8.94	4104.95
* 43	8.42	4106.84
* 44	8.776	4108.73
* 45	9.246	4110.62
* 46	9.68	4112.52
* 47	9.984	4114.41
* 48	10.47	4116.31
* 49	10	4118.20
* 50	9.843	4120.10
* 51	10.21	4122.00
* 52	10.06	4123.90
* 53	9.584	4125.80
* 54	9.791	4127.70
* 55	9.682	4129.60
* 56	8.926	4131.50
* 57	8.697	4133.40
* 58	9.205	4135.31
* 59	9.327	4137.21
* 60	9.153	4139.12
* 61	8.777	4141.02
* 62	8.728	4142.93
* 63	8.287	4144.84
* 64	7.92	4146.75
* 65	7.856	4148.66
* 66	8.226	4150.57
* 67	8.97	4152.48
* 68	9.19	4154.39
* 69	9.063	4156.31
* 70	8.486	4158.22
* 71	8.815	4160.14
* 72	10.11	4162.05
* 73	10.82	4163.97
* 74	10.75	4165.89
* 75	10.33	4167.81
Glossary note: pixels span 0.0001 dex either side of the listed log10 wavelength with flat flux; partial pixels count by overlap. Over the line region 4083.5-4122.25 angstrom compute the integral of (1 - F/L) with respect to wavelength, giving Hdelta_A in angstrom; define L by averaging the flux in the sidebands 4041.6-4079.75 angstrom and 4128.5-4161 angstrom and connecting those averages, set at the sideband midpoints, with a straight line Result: -1.4 angstrom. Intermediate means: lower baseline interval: 9.32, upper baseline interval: 8.79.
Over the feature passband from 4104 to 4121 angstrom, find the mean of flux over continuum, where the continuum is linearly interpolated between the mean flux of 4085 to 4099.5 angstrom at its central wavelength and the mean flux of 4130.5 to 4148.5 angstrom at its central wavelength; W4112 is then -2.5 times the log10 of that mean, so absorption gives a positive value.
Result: -0.04 mag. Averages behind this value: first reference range 9.39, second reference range 8.74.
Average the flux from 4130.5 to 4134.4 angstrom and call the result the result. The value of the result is 8.83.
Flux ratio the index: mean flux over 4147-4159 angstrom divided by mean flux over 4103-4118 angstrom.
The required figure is 0.9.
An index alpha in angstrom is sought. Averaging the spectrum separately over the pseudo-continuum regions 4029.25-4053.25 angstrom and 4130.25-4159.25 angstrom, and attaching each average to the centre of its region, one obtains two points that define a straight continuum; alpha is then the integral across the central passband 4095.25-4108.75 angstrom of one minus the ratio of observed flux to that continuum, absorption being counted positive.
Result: 0.4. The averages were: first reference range 9.46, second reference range 8.73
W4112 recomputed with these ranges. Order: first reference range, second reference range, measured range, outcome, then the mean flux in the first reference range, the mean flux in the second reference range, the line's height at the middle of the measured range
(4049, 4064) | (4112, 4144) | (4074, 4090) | -0.04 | 9.21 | 9.53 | 9.32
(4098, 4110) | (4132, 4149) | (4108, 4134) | -0.11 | 8.75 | 8.7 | 8.73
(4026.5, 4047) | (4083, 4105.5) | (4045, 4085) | -0.01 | 9.35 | 9.25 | 9.3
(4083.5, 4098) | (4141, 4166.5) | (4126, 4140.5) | -0.01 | 9.46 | 8.98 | 9.14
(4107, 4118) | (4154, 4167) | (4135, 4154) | 0.11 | 9.57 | 9.63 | 9.61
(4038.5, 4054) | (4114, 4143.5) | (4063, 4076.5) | 0.05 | 9.73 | 9.53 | 9.67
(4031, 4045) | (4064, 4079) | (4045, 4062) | -0.02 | 9.25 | 9.32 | 9.28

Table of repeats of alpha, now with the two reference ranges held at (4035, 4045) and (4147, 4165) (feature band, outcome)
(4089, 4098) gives 0.05 angstrom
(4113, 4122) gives -0.89 angstrom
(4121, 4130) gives -0.74 angstrom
